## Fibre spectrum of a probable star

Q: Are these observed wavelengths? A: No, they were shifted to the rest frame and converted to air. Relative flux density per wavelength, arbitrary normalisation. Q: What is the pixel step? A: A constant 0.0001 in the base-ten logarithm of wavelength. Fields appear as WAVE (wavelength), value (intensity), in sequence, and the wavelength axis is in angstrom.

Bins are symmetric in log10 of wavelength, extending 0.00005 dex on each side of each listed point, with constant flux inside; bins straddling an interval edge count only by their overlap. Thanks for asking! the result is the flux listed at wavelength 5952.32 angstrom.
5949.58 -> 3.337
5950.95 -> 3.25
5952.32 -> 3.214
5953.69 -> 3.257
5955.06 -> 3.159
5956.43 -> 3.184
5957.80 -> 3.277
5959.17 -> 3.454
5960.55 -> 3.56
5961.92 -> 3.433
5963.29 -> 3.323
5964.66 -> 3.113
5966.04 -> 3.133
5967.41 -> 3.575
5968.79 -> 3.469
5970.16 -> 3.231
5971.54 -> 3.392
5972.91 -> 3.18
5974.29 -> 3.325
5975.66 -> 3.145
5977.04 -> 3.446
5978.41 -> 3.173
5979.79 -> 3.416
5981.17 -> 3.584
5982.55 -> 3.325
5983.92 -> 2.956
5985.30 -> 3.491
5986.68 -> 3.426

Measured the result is 3.214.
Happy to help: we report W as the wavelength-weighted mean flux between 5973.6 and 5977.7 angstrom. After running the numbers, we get 3.3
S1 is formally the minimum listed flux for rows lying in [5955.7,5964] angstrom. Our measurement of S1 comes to 3.184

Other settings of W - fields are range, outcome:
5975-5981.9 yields 3.35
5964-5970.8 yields 3.3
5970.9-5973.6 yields 3.29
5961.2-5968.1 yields 3.32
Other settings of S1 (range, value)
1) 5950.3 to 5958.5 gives 3.159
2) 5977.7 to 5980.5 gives 3.173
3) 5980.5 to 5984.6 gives 2.956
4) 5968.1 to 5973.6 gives 3.18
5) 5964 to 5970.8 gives 3.113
